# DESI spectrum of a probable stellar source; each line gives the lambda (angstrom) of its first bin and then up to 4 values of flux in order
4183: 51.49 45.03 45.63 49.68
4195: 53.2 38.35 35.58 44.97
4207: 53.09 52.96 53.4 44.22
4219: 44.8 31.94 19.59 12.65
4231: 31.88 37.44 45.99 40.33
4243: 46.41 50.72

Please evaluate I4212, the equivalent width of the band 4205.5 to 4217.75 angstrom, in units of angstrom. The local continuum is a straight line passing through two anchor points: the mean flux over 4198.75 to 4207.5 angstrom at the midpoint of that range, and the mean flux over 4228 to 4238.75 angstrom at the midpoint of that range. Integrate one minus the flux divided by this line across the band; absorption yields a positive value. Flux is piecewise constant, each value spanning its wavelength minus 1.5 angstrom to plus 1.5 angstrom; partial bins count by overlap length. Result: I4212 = -3.01 angstrom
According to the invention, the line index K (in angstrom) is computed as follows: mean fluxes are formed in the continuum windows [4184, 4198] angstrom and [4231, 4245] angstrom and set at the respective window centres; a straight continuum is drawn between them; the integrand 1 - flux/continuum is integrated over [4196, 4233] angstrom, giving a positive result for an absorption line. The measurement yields 4.9 angstrom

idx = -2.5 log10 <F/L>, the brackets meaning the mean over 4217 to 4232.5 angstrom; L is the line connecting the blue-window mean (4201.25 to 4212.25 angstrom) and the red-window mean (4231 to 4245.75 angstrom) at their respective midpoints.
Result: 0.495 mag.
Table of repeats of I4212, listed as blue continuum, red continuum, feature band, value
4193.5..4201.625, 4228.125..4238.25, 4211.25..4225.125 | -0.89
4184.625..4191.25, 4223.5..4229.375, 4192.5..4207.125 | -3.30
